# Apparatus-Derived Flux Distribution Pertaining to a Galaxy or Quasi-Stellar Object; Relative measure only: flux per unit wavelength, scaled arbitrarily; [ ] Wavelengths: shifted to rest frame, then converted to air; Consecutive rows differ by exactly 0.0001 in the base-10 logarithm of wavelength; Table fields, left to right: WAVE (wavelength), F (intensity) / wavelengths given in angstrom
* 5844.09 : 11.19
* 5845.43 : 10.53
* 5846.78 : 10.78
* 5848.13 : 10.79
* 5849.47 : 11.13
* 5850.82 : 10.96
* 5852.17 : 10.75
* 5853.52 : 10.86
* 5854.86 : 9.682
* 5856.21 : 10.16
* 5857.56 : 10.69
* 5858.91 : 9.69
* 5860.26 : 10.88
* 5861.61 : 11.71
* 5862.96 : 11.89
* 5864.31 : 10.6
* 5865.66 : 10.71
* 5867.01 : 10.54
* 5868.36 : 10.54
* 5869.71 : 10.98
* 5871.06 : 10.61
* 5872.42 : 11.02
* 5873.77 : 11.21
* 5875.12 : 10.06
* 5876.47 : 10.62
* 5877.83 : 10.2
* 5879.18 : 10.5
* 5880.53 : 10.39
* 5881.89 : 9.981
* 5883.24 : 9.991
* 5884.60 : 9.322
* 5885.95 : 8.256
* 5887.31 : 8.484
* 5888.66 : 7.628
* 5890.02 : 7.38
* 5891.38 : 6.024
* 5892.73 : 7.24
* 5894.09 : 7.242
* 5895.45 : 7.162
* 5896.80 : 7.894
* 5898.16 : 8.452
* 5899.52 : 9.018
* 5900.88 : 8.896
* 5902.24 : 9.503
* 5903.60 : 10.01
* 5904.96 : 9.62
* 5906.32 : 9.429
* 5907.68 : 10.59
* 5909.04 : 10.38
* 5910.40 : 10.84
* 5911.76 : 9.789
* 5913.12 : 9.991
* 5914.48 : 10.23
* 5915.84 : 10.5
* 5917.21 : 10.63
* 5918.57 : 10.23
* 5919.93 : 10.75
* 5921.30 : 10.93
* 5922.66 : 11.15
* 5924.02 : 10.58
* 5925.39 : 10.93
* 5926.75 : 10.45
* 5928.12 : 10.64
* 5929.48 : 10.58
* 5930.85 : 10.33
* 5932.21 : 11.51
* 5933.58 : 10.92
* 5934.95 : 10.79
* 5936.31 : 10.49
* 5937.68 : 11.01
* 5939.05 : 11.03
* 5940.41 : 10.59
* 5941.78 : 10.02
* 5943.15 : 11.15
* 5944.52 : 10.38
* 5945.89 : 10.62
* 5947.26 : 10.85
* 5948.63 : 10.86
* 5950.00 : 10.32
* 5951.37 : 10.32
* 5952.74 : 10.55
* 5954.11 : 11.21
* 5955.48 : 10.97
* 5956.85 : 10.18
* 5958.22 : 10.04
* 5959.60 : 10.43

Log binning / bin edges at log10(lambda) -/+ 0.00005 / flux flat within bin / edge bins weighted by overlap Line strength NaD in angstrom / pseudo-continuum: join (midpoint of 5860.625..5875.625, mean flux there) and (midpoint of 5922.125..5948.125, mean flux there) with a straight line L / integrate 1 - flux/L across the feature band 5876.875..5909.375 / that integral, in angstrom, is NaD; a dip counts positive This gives 5.83 angstrom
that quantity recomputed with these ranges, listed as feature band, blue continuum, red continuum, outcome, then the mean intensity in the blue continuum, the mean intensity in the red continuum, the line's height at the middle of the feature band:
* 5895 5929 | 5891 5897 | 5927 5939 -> -4.6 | 7.11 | 10.8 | 8.81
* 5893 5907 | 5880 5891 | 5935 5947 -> 1.0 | 8.82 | 10.7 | 9.31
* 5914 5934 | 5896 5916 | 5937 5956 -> -1.1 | 9.64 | 10.7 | 10.1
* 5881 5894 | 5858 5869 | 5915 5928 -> 3.0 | 10.8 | 10.7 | 10.8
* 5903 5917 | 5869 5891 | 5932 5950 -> 0.1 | 9.74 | 10.7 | 10.2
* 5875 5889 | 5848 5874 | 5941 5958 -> 1.5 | 10.8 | 10.6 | 10.7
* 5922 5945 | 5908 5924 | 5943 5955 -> -0.3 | 10.5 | 10.7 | 10.6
